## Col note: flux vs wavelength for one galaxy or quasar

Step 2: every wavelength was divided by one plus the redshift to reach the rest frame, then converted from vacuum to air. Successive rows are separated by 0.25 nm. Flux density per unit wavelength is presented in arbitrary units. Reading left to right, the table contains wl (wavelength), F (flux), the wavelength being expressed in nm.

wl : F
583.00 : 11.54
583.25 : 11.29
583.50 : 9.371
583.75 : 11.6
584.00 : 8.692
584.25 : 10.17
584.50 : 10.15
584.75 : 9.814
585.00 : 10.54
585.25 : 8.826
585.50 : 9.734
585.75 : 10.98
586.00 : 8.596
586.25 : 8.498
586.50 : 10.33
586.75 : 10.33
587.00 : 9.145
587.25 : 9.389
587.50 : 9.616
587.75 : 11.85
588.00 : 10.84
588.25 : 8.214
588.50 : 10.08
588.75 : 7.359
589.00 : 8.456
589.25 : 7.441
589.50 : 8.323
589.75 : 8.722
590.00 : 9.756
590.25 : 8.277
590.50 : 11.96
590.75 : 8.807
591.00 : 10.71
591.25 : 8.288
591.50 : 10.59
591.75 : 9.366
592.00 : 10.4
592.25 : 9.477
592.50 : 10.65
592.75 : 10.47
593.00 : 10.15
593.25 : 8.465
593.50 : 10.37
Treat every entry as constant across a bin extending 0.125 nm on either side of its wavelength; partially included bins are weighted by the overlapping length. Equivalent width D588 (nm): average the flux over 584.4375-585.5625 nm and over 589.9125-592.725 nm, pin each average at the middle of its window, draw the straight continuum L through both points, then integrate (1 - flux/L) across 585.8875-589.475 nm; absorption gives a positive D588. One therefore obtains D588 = 0.203 nm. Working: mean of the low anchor 9.8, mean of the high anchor 9.87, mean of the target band 9.27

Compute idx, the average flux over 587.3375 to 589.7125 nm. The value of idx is 9.12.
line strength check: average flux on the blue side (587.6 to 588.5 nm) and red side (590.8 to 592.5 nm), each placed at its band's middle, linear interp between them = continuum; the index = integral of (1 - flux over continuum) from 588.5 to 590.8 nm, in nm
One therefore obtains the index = 0.27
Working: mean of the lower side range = 10.3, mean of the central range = 8.86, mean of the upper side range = 9.82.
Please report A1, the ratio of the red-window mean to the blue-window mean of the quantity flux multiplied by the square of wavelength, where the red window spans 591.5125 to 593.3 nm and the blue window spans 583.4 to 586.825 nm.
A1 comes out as 1.04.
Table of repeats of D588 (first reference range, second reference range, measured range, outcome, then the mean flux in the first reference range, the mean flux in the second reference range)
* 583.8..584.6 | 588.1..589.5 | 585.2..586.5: -0.02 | 9.84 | 8.36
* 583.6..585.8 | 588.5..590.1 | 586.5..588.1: -0.19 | 10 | 8.46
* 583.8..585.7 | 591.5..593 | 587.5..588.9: 0.04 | 9.83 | 10.1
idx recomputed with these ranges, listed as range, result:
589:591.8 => 9.26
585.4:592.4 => 9.49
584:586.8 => 9.75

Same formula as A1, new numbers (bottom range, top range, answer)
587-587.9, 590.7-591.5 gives 0.95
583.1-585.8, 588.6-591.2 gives 0.91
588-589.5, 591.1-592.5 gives 1.15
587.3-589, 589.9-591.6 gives 1.03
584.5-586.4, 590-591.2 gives 1.04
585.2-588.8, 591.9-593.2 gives 1.07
